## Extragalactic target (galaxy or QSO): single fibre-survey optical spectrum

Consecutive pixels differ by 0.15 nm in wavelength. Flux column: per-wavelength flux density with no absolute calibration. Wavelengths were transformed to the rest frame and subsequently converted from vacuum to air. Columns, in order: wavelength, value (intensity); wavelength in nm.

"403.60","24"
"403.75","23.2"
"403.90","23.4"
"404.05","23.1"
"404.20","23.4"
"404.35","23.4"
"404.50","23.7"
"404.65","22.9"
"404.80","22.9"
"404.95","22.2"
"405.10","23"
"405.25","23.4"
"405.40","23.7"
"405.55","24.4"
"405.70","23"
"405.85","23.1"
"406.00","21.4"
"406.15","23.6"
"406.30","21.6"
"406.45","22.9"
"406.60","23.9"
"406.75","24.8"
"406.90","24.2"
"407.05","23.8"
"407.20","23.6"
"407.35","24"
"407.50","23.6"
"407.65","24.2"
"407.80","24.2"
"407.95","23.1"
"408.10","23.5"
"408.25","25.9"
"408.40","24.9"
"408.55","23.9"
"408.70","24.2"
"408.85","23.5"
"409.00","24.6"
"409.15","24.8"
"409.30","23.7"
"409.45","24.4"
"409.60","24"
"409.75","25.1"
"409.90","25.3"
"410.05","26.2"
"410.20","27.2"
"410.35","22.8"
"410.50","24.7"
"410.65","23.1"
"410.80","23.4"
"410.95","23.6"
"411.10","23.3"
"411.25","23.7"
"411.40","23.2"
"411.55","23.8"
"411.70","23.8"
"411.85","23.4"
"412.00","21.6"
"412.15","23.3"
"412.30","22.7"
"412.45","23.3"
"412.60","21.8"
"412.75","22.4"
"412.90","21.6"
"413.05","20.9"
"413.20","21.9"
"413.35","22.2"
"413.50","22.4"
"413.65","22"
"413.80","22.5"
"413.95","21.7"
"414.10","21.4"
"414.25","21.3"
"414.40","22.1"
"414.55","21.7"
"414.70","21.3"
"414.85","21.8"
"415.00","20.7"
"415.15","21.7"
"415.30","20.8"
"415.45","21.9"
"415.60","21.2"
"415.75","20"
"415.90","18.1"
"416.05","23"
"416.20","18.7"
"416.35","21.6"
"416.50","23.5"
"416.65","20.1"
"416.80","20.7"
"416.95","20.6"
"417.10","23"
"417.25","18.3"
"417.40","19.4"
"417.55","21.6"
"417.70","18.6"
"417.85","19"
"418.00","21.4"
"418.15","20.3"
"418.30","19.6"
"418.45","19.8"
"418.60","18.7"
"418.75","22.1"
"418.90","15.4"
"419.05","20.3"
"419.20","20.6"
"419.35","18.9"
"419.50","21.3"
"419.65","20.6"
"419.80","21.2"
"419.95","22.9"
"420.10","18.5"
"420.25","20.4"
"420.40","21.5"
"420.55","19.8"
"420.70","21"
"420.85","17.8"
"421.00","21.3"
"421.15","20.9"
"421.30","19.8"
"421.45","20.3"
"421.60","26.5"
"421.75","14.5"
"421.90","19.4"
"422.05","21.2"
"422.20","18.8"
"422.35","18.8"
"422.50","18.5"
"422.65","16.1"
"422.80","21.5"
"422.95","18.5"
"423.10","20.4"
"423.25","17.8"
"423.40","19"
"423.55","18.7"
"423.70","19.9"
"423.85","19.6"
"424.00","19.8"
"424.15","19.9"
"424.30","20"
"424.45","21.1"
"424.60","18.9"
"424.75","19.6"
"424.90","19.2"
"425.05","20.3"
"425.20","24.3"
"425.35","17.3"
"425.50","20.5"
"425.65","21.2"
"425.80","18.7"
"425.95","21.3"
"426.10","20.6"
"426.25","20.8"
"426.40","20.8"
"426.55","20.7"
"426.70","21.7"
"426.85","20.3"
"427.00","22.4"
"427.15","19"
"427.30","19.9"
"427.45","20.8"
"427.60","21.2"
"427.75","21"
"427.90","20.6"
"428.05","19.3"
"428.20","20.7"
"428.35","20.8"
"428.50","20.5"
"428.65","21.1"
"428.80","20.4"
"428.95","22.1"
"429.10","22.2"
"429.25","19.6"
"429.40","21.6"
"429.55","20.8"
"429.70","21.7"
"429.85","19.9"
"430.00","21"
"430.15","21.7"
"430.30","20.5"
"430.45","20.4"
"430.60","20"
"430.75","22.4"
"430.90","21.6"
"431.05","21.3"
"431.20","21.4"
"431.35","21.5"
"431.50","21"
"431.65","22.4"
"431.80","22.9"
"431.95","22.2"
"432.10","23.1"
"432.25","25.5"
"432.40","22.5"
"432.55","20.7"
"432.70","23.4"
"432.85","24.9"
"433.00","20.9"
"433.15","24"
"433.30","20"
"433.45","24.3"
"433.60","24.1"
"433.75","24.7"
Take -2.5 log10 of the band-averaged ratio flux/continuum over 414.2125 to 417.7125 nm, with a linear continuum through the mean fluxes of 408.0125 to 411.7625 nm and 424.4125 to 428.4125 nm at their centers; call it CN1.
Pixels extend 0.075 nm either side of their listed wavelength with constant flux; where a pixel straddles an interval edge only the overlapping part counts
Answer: 0.10 mag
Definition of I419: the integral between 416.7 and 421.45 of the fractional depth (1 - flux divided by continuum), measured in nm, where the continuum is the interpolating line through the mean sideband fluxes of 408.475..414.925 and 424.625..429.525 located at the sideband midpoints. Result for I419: 0.38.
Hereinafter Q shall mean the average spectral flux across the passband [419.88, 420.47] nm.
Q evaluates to 20.8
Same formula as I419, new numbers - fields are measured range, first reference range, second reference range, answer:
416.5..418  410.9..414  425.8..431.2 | 0.117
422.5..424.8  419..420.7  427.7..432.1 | 0.159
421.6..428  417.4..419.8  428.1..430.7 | 0.164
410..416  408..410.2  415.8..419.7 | 0.067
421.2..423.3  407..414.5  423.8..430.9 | 0.196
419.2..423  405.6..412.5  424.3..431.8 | 0.327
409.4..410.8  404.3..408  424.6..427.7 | -0.115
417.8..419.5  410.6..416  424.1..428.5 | 0.134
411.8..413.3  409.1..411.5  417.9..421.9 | 0.067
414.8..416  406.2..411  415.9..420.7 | 0.038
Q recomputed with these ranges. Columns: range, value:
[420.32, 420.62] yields 20.7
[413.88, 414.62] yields 21.6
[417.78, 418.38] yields 20.1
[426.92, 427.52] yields 20.5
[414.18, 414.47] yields 21.7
